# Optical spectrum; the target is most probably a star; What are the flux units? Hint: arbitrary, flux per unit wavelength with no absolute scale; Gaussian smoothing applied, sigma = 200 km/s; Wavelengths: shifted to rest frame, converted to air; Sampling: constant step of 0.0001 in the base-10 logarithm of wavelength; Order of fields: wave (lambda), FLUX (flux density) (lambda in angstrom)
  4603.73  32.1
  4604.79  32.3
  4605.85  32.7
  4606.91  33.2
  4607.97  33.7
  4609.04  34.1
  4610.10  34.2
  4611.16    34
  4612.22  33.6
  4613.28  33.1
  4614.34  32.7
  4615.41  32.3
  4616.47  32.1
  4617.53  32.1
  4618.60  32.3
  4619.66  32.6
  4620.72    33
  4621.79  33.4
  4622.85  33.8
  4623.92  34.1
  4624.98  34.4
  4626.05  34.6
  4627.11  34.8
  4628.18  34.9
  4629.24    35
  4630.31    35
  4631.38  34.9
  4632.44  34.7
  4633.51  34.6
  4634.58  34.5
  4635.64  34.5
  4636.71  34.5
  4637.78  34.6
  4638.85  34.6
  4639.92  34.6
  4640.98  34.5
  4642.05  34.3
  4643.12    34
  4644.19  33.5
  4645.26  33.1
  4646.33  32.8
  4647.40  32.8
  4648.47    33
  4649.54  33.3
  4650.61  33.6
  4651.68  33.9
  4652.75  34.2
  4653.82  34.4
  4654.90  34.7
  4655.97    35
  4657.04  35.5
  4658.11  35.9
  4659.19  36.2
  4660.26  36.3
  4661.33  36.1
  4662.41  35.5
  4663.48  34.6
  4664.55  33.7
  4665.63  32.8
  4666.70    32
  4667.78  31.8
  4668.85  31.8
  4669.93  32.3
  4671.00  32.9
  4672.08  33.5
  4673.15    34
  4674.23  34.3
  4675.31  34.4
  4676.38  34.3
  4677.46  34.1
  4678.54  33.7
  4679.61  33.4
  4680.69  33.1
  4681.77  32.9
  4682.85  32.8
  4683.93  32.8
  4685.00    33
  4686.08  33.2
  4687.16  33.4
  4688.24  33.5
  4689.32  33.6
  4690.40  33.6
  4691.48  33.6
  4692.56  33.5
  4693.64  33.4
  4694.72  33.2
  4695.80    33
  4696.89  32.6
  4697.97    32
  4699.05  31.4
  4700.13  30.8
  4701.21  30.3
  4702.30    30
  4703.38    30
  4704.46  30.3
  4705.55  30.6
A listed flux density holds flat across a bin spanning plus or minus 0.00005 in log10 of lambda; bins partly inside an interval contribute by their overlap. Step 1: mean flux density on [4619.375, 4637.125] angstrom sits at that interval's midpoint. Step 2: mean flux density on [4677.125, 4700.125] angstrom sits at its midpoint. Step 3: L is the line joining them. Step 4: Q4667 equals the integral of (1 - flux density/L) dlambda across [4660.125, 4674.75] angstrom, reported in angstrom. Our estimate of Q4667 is -0.04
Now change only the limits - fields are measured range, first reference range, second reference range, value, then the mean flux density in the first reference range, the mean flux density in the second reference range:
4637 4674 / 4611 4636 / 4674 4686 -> -0.4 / 33.8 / 33.5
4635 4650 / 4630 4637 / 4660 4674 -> 0.2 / 34.7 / 33.6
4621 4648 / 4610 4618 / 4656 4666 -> -0.2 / 33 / 35.2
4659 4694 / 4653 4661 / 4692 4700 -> 0.4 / 35.4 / 32.6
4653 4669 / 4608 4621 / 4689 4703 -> -0.9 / 33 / 32.3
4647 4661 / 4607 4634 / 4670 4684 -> -0.4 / 33.7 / 33.5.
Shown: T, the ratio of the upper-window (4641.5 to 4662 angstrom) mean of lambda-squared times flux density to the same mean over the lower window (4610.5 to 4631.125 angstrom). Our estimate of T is 1.04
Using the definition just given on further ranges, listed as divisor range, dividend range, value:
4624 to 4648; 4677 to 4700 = 0.99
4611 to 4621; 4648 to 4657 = 1.06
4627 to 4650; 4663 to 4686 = 0.99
